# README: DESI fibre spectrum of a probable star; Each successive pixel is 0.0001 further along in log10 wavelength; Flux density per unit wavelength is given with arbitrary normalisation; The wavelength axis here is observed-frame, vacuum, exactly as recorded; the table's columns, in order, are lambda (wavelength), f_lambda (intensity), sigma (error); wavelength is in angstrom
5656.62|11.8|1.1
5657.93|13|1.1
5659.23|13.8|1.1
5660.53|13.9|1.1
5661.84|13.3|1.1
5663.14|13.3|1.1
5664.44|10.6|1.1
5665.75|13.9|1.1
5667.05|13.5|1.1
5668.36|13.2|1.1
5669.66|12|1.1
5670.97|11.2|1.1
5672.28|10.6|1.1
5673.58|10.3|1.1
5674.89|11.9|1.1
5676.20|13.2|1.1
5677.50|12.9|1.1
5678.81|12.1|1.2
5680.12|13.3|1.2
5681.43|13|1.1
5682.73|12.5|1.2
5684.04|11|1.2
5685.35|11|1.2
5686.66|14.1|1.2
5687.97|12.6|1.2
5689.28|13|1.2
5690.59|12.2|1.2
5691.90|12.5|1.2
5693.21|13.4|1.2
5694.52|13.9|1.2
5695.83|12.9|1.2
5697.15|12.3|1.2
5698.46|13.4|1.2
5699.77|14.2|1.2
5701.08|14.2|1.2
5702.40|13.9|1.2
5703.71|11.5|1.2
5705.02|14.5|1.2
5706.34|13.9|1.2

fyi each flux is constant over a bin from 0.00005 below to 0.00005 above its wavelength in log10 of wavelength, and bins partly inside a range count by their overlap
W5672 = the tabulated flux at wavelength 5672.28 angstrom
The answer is 10.6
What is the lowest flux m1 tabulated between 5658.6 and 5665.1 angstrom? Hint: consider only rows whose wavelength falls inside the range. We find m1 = 10.6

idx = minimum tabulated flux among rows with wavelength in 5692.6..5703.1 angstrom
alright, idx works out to 12.3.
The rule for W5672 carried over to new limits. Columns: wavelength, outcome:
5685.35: 11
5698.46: 13.4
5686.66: 14.1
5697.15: 12.3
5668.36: 13.2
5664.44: 10.6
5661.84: 13.3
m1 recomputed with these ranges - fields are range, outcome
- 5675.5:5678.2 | 12.9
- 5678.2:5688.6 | 11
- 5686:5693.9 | 12.2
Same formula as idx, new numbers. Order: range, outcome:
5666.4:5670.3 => 12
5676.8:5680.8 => 12.1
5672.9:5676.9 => 10.3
